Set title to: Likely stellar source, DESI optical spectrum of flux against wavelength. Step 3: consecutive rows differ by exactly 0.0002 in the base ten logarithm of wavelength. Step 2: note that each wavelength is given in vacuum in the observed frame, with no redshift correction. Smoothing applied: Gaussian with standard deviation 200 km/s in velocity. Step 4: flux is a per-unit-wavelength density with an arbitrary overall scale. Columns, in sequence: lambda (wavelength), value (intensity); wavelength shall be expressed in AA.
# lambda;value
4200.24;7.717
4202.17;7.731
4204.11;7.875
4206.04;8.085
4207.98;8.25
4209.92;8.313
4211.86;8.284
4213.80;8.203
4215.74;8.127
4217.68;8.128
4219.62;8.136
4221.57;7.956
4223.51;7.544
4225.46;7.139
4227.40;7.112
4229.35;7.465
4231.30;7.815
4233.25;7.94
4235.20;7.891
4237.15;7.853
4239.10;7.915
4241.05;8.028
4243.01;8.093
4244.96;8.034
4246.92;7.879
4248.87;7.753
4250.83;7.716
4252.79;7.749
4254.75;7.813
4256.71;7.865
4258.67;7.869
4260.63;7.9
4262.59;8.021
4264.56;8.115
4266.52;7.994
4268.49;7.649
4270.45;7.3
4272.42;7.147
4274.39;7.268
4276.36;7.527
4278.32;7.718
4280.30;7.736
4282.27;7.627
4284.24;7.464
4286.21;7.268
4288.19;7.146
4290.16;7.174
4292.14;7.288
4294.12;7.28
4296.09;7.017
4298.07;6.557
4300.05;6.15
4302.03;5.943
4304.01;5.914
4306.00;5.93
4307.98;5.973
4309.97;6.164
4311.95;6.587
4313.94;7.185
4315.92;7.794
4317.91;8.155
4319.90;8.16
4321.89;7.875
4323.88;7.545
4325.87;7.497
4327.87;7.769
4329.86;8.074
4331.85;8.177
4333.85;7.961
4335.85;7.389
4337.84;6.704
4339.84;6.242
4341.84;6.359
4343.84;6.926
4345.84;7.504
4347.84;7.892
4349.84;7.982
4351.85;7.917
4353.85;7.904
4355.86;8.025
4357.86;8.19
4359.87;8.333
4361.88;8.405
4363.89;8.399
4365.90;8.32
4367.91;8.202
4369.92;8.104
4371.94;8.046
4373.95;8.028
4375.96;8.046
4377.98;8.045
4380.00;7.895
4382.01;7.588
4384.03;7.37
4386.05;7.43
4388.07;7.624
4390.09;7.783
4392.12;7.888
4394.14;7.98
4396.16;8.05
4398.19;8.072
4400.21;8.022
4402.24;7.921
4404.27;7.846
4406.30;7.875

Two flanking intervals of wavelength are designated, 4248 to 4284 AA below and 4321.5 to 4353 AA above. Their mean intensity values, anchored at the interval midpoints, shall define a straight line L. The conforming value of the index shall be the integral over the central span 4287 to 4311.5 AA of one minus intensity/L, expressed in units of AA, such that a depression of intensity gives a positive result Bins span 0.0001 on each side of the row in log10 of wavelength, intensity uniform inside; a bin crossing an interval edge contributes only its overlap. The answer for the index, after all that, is 3.4 AA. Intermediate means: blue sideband 7.7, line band 6.55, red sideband 7.48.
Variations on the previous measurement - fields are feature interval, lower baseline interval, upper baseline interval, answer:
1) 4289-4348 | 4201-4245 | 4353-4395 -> 6.36 AA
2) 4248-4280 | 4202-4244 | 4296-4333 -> -0.74 AA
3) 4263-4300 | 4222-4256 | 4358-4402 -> 2.09 AA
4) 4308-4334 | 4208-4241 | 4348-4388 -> 1.38 AA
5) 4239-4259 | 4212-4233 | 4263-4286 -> -0.50 AA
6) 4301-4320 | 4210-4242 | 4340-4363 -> 2.56 AA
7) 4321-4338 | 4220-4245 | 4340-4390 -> 0.21 AA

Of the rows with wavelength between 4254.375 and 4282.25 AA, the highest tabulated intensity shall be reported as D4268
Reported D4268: 8.115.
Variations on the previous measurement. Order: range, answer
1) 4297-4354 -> 8.177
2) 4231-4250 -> 8.093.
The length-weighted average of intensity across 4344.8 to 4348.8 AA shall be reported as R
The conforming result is 7.69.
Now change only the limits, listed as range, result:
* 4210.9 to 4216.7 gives 8.21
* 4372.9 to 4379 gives 8.04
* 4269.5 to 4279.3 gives 7.4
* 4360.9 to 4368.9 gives 8.33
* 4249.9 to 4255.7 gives 7.76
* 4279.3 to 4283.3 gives 7.67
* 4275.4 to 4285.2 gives 7.62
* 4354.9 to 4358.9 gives 8.12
